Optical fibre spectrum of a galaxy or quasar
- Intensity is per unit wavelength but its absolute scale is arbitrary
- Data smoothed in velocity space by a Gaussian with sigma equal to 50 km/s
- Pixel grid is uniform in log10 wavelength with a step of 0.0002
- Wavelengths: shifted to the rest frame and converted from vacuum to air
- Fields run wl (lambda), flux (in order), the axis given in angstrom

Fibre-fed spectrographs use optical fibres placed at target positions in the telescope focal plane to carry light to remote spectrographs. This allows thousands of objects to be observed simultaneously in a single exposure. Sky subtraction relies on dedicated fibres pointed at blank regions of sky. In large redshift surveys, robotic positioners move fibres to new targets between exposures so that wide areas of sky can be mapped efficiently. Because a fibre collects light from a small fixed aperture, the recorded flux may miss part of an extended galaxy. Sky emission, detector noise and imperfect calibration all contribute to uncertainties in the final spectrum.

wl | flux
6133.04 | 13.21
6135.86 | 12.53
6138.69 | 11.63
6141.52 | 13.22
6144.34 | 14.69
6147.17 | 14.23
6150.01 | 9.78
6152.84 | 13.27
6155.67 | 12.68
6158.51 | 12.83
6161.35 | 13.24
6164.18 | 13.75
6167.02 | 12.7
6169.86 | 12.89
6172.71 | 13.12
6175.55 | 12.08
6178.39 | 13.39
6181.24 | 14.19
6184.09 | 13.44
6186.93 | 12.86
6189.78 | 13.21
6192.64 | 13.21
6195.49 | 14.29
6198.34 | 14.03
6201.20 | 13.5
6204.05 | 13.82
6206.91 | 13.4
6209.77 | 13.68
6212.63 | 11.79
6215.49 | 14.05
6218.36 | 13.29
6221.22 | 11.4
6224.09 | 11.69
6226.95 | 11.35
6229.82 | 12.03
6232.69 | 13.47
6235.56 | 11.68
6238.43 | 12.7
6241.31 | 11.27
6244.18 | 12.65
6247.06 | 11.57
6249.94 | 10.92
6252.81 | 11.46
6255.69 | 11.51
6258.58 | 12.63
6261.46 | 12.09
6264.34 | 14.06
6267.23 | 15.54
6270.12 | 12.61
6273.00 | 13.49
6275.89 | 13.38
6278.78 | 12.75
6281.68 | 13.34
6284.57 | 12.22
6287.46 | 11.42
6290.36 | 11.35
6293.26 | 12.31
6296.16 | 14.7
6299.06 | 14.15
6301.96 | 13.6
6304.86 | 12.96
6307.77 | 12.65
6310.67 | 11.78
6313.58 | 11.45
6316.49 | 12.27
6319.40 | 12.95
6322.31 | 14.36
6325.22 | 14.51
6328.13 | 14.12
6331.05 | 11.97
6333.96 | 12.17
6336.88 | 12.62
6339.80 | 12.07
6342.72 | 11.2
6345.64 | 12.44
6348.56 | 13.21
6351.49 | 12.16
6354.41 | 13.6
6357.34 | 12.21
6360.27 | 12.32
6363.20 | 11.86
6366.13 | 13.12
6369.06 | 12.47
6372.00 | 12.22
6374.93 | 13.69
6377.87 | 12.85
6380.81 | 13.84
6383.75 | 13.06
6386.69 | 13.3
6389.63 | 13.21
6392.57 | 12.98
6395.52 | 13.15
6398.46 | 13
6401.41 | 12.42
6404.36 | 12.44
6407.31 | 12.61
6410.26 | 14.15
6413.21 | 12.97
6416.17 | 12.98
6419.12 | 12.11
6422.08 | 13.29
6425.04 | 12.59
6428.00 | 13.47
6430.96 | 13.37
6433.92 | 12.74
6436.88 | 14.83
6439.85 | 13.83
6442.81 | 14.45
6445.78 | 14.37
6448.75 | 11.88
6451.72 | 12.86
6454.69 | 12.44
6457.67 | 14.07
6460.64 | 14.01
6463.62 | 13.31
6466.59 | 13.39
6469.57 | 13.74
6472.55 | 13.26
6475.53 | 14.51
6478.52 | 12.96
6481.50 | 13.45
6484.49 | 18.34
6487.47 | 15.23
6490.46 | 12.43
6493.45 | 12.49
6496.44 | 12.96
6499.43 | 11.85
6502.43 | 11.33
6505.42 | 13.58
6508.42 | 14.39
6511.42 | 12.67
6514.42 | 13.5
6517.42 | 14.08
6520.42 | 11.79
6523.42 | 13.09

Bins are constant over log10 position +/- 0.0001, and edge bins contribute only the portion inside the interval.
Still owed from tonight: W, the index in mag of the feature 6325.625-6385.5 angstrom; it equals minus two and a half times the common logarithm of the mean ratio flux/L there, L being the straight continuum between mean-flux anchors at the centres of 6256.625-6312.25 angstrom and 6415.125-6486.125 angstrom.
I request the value 0.05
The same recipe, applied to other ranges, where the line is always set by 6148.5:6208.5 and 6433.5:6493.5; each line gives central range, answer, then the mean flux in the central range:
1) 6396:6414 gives 0.06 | 12.9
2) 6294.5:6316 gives 0.04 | 13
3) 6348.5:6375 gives 0.08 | 12.6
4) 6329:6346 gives 0.12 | 12.1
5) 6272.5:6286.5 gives 0.03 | 12.9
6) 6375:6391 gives 0.03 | 13.3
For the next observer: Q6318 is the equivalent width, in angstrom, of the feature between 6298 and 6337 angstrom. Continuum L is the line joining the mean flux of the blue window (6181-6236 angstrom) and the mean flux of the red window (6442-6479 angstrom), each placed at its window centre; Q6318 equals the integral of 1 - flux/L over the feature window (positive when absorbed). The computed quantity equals 0.7 angstrom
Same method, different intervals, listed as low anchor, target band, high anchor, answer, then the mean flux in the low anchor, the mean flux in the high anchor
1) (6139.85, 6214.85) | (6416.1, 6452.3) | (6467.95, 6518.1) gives 0.5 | 13.2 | 13.6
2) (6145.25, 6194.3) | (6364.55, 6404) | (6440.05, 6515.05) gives 1.0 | 13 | 13.5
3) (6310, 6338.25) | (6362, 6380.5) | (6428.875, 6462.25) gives 0.5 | 12.8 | 13.5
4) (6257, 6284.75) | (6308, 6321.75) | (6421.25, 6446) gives 1.1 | 13.2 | 13.6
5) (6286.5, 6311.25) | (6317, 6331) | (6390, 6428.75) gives -0.9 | 12.8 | 12.9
